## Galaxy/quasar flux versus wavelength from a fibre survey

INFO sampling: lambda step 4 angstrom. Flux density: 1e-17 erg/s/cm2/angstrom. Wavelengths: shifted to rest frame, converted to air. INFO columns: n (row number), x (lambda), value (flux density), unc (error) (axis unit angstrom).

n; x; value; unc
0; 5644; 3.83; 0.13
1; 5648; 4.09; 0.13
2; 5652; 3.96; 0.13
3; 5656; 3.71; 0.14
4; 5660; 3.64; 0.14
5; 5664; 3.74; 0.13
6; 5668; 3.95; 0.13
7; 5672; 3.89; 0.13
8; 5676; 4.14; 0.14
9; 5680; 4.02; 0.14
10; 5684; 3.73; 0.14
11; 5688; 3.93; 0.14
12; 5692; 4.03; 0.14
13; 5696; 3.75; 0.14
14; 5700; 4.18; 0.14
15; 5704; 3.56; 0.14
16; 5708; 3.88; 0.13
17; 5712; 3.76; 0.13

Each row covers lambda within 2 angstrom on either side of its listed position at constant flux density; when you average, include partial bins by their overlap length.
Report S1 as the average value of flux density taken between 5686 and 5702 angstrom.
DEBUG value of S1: 3.97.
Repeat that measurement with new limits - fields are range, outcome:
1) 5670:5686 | 3.95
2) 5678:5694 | 3.93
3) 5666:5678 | 3.99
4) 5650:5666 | 3.76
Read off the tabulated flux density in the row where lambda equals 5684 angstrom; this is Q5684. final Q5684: 3.73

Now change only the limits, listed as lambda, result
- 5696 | 3.75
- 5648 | 4.09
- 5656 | 3.71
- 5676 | 4.14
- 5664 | 3.74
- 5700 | 4.18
